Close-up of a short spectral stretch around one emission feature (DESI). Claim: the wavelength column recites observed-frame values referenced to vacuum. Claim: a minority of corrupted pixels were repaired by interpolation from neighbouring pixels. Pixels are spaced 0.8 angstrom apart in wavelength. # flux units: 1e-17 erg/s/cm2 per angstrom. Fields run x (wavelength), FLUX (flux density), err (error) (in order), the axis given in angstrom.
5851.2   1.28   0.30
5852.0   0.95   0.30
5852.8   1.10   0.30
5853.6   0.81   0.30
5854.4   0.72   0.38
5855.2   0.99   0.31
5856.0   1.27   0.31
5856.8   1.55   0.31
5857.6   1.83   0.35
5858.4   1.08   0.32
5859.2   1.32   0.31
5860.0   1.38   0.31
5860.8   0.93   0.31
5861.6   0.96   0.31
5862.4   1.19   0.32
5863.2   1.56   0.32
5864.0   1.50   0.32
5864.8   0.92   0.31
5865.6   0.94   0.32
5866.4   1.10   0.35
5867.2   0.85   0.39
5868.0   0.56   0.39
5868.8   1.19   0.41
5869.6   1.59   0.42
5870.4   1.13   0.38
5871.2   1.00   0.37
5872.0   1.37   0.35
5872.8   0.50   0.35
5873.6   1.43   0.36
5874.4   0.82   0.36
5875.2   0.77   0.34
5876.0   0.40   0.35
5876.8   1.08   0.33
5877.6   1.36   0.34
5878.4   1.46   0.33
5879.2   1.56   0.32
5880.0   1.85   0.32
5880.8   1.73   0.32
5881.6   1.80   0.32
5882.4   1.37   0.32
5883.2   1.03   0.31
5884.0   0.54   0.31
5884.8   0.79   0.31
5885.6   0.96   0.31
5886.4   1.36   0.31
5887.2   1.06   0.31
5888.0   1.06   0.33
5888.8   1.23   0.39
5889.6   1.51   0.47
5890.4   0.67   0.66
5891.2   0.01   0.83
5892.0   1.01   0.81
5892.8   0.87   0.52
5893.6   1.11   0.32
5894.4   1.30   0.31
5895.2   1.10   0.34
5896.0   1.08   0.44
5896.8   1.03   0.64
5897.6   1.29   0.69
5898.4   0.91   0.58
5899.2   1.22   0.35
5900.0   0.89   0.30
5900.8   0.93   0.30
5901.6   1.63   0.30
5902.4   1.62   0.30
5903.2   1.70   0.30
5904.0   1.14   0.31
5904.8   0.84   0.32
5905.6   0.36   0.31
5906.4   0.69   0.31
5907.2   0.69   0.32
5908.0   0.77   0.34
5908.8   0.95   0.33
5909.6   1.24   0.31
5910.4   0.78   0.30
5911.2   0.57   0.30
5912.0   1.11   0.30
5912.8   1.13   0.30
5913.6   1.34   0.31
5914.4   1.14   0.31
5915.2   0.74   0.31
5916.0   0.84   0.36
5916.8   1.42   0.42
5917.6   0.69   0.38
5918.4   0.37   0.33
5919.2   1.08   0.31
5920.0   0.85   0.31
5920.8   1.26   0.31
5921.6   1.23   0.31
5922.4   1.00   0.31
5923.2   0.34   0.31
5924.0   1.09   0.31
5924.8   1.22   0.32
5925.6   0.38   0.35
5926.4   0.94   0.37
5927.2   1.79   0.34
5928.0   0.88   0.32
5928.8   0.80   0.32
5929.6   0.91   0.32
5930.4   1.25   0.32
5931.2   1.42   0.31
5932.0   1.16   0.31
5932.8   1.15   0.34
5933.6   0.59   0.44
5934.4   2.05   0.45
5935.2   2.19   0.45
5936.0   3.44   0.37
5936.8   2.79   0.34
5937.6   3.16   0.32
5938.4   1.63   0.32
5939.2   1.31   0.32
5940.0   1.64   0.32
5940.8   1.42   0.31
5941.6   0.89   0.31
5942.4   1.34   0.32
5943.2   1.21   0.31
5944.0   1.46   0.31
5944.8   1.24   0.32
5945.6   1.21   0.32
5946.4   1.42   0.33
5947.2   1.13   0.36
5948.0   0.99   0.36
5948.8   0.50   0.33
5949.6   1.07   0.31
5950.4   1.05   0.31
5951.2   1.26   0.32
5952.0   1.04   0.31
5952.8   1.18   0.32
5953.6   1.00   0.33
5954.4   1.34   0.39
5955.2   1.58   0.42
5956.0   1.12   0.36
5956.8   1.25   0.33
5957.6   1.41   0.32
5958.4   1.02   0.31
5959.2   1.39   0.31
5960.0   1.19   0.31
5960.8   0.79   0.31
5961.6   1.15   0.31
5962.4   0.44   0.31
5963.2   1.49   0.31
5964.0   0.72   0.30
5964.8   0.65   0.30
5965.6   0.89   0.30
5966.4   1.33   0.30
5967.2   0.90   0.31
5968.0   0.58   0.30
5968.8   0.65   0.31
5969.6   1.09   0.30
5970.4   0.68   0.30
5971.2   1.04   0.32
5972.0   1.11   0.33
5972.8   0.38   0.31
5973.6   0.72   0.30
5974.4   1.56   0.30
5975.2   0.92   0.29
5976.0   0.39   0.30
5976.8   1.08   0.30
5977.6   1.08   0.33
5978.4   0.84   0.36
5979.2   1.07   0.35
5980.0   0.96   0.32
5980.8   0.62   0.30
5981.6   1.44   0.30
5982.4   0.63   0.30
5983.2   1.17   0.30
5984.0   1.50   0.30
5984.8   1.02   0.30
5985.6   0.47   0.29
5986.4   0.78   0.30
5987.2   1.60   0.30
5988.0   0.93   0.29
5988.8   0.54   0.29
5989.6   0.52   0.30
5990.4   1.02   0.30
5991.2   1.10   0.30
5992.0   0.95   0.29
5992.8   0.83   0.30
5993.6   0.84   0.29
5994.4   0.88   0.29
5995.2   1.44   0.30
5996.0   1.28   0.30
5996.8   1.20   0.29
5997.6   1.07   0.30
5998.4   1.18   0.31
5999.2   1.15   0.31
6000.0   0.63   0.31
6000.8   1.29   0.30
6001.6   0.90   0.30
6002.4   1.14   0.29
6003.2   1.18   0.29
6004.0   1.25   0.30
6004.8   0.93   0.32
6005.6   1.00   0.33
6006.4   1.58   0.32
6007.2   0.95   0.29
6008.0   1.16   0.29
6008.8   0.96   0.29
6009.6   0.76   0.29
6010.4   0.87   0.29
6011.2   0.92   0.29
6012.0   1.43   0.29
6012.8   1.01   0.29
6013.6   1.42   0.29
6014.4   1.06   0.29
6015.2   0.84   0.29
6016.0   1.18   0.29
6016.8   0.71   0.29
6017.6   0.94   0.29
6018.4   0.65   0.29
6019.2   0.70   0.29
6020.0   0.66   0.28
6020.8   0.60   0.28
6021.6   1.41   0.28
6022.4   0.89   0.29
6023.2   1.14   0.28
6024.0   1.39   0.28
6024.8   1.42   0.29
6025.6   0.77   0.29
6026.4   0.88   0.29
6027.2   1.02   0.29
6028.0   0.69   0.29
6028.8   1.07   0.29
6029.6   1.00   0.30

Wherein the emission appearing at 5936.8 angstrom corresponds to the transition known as [O III] 5007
